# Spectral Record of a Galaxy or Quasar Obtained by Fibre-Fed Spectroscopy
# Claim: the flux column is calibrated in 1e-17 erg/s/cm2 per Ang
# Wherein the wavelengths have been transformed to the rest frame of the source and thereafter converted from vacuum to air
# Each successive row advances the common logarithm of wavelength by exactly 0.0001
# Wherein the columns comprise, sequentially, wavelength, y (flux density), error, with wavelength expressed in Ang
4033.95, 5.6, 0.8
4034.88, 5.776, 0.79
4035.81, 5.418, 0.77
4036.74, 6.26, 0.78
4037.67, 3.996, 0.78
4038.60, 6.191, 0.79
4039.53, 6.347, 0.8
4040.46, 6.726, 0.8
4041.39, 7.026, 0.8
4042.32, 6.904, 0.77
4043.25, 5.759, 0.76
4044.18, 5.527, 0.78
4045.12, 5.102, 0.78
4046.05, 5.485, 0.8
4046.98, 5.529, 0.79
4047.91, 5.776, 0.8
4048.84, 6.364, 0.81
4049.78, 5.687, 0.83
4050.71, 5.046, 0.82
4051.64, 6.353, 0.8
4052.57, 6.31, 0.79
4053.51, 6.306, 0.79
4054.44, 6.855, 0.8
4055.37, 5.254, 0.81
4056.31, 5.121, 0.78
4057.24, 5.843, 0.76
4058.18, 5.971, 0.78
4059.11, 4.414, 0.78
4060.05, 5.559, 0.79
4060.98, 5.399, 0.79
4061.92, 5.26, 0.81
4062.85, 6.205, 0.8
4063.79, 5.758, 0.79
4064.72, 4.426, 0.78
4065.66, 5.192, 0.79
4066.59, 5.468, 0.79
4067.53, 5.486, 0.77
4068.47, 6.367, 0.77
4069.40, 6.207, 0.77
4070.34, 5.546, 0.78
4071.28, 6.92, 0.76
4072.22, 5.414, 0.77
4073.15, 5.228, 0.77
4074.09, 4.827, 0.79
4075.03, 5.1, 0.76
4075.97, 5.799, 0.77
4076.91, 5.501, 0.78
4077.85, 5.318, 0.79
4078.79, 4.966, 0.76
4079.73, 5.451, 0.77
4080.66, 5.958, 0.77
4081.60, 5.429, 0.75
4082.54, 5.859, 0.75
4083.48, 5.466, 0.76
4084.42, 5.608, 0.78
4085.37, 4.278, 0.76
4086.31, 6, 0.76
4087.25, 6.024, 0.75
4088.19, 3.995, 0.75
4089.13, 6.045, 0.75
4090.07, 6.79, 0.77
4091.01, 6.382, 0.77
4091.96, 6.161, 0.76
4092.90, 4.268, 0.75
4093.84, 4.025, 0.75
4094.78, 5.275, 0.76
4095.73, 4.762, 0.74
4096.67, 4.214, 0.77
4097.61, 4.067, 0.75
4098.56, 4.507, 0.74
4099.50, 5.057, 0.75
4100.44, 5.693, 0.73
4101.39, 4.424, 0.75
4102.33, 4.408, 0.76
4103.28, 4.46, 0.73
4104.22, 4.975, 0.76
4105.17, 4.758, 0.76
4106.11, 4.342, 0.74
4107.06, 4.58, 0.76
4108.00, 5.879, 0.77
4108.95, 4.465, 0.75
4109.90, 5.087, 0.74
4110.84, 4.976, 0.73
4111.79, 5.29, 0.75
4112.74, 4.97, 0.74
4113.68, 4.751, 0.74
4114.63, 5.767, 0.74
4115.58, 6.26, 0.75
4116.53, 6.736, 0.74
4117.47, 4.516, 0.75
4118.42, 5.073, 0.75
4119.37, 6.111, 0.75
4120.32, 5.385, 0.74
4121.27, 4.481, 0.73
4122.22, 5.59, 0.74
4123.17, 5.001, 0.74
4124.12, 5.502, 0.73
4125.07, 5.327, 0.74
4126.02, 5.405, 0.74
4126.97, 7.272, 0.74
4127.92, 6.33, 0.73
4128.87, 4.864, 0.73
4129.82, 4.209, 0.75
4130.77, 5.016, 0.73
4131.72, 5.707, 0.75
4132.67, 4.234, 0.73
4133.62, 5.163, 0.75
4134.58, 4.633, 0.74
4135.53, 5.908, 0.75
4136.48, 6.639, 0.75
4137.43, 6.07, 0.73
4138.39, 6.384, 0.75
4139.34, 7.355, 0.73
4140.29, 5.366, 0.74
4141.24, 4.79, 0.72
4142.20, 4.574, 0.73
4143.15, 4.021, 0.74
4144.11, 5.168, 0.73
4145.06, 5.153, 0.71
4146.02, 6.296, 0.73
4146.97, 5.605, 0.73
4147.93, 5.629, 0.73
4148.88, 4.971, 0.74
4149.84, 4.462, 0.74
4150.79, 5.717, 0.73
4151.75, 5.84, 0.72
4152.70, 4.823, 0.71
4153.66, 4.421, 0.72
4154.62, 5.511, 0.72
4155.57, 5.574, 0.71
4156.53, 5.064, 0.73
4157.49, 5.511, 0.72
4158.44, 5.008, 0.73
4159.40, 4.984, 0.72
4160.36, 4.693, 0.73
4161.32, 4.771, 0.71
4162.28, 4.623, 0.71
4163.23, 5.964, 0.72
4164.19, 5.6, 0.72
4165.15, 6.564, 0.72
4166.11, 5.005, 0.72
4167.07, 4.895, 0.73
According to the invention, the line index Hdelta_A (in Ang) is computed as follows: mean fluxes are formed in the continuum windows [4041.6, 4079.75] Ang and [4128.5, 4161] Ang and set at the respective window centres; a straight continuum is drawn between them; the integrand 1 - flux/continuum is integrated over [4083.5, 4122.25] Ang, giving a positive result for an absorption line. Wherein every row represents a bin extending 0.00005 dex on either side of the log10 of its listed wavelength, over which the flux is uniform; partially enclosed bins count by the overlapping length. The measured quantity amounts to 2.3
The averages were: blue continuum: 5.64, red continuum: 5.27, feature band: 5.13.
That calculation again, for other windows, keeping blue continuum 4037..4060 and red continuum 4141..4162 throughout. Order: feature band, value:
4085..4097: 0.6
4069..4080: 0.2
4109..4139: -0.8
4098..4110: 1.4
